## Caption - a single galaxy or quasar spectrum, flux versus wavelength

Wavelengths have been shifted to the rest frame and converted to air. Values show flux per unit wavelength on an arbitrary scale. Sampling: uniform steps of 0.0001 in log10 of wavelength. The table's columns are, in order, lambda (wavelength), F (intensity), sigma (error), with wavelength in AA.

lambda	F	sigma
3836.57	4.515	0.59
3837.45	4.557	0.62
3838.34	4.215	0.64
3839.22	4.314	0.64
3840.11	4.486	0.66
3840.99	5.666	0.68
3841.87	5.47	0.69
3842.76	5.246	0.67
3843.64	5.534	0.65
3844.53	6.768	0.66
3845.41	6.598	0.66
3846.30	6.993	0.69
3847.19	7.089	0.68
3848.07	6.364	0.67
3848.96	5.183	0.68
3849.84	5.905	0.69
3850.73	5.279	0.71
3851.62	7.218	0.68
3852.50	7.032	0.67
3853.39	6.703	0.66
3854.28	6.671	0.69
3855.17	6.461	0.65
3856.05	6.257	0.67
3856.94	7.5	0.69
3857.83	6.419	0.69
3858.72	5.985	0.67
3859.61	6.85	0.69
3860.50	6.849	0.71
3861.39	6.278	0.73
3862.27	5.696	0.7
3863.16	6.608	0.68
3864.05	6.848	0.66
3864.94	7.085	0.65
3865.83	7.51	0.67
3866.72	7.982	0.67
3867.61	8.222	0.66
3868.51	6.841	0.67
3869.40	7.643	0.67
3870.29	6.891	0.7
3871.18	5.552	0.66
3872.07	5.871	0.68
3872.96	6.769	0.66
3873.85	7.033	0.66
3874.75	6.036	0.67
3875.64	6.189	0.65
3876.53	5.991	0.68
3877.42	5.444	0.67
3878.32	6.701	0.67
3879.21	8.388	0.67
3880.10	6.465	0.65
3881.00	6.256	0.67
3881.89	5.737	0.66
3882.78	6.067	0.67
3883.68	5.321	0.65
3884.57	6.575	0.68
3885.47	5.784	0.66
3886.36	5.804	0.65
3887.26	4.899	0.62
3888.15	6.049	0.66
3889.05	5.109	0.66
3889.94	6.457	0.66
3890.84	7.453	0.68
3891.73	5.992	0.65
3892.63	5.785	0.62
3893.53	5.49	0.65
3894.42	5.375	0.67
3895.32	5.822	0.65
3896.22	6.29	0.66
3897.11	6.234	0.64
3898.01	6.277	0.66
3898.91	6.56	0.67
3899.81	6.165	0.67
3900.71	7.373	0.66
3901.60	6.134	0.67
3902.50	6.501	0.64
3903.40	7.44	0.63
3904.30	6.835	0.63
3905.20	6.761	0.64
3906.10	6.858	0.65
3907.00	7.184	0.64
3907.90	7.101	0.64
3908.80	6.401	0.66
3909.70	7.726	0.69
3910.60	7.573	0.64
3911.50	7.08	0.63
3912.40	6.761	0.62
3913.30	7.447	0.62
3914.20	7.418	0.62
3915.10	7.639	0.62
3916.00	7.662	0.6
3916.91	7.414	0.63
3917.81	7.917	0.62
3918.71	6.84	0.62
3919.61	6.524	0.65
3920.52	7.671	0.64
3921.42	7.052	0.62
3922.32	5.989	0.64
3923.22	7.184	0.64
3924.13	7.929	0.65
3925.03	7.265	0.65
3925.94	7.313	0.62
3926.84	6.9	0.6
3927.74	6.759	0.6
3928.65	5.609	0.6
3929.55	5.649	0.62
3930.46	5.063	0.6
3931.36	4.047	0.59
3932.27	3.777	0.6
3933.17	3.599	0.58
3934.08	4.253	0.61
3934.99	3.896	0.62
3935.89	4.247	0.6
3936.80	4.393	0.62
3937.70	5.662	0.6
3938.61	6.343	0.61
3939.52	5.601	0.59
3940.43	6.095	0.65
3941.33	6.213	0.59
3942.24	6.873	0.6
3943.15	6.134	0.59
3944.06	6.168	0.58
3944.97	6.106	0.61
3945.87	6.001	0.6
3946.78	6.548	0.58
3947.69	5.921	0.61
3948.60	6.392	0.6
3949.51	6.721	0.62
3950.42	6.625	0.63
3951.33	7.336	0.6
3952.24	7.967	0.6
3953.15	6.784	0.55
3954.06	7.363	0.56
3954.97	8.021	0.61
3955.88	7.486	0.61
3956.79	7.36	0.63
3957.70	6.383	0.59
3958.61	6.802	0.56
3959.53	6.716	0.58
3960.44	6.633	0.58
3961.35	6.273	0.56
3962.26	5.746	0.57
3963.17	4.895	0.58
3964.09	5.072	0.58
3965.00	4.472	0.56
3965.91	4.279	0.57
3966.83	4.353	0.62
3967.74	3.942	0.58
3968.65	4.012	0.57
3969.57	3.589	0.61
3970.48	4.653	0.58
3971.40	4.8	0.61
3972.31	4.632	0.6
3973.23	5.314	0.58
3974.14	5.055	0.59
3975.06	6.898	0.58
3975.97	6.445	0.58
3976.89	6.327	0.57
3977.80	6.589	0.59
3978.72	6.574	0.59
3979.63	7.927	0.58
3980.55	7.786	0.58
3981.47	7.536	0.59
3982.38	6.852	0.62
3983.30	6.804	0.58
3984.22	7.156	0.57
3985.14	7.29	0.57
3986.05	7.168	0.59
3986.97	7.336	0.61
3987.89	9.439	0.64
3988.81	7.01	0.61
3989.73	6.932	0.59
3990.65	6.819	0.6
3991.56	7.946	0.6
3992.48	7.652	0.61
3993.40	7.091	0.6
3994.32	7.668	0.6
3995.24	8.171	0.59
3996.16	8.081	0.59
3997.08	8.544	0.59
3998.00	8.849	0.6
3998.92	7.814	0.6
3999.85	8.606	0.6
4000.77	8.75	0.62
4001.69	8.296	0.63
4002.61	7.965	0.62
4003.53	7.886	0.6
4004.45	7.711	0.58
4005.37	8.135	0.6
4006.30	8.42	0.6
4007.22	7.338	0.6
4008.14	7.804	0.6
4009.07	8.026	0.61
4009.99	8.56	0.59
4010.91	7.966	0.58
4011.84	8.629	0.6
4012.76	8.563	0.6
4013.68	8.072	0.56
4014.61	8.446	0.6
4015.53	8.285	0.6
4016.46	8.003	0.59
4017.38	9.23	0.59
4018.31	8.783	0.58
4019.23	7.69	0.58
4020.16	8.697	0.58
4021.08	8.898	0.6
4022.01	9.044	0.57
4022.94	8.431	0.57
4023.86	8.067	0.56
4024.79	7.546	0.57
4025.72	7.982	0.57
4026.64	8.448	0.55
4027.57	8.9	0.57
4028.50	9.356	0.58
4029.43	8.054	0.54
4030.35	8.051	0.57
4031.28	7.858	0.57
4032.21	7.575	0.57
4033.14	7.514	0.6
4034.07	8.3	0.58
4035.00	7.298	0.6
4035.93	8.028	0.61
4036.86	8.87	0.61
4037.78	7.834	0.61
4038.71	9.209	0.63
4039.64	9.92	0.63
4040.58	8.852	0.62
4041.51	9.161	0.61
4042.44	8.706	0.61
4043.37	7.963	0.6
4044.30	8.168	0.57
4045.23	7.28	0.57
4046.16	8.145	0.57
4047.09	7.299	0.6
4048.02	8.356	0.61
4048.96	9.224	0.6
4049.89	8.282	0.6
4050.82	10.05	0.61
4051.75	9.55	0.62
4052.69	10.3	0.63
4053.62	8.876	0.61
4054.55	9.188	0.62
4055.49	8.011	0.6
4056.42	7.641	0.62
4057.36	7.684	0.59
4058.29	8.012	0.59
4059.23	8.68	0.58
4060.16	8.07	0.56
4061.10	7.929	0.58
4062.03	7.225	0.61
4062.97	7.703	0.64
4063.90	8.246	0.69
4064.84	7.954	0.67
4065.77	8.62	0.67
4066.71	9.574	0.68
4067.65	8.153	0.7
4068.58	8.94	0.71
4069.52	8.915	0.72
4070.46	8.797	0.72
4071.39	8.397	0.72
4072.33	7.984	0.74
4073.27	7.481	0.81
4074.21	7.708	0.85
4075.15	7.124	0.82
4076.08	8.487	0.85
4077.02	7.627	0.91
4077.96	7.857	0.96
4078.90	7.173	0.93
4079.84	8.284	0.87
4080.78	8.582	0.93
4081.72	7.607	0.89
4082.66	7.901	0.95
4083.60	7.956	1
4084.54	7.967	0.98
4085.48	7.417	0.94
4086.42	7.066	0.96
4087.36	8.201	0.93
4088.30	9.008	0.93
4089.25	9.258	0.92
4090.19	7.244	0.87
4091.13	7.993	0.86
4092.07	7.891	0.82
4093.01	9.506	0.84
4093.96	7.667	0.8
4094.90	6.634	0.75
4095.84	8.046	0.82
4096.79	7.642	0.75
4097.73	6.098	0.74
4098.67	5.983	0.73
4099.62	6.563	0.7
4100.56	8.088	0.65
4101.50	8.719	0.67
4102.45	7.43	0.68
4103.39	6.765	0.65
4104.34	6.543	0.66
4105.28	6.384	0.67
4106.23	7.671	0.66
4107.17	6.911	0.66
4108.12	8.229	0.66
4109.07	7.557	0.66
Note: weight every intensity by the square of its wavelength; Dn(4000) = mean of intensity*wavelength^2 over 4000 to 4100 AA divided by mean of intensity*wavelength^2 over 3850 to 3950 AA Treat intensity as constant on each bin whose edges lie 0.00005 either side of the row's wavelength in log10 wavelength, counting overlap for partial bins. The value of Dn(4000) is 1.38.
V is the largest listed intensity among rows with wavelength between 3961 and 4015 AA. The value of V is 9.439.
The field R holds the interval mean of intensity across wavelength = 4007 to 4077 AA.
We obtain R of 8.35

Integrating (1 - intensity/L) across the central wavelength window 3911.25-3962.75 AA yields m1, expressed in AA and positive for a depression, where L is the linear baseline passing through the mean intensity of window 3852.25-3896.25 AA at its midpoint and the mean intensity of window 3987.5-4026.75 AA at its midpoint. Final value 5.81 AA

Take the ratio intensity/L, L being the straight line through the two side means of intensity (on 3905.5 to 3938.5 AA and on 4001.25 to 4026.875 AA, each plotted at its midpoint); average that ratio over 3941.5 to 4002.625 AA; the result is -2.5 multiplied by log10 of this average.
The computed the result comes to 0.11 mag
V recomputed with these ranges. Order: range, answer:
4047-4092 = 10.3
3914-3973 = 8.021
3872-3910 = 8.388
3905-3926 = 7.929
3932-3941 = 6.343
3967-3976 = 6.898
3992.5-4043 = 9.92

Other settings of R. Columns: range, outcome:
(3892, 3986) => 6.28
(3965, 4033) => 7.43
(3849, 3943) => 6.4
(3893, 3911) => 6.6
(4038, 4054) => 8.77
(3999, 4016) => 8.18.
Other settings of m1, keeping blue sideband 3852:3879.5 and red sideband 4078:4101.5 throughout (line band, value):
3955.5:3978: 5.2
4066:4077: -0.9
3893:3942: 4.2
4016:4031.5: -2.0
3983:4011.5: -2.0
